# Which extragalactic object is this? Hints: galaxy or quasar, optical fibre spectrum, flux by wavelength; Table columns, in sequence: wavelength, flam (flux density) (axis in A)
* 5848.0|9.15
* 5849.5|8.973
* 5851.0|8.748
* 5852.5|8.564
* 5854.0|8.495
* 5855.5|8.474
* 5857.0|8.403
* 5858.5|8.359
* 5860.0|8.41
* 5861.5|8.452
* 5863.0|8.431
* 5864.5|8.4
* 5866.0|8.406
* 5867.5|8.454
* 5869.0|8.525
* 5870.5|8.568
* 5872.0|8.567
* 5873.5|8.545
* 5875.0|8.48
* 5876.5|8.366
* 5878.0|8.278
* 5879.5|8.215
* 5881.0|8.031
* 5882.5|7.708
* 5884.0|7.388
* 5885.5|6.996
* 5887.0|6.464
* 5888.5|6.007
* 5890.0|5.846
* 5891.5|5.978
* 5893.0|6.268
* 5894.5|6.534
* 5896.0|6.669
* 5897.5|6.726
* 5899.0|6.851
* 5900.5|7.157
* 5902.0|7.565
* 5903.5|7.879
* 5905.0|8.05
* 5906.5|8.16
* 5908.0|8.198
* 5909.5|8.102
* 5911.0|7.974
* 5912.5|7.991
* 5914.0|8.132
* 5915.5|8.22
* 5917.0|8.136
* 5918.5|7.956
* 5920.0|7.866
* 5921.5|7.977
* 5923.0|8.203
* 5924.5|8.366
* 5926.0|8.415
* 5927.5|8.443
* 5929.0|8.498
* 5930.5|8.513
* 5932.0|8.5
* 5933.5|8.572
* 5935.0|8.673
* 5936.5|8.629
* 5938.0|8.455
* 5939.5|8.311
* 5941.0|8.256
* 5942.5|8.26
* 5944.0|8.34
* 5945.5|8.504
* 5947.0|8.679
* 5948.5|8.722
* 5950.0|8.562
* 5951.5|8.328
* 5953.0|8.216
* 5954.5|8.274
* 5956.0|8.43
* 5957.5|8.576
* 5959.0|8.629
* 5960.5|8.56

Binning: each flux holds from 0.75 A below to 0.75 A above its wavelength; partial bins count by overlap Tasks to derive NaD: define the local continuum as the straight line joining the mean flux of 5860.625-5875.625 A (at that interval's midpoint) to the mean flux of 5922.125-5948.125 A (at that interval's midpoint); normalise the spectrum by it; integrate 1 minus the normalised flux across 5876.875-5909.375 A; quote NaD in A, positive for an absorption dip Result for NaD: 4.8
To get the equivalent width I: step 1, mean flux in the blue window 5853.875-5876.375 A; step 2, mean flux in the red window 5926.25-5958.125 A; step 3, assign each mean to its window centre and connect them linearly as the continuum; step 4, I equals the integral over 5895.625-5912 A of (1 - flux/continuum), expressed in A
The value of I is 1.66 A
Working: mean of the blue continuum 8.46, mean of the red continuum 8.46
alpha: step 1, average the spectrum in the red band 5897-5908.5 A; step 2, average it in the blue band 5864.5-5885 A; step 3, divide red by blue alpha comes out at 0.92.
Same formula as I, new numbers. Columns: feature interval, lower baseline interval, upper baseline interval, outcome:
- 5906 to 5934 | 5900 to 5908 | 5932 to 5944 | -0.4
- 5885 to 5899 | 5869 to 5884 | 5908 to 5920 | 3.1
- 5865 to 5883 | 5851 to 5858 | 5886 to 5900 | -2.2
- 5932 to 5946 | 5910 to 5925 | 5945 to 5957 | -0.2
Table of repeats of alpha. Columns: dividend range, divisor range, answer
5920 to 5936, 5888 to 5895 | 1.37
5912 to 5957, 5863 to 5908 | 1.10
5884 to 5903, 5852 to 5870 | 0.79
